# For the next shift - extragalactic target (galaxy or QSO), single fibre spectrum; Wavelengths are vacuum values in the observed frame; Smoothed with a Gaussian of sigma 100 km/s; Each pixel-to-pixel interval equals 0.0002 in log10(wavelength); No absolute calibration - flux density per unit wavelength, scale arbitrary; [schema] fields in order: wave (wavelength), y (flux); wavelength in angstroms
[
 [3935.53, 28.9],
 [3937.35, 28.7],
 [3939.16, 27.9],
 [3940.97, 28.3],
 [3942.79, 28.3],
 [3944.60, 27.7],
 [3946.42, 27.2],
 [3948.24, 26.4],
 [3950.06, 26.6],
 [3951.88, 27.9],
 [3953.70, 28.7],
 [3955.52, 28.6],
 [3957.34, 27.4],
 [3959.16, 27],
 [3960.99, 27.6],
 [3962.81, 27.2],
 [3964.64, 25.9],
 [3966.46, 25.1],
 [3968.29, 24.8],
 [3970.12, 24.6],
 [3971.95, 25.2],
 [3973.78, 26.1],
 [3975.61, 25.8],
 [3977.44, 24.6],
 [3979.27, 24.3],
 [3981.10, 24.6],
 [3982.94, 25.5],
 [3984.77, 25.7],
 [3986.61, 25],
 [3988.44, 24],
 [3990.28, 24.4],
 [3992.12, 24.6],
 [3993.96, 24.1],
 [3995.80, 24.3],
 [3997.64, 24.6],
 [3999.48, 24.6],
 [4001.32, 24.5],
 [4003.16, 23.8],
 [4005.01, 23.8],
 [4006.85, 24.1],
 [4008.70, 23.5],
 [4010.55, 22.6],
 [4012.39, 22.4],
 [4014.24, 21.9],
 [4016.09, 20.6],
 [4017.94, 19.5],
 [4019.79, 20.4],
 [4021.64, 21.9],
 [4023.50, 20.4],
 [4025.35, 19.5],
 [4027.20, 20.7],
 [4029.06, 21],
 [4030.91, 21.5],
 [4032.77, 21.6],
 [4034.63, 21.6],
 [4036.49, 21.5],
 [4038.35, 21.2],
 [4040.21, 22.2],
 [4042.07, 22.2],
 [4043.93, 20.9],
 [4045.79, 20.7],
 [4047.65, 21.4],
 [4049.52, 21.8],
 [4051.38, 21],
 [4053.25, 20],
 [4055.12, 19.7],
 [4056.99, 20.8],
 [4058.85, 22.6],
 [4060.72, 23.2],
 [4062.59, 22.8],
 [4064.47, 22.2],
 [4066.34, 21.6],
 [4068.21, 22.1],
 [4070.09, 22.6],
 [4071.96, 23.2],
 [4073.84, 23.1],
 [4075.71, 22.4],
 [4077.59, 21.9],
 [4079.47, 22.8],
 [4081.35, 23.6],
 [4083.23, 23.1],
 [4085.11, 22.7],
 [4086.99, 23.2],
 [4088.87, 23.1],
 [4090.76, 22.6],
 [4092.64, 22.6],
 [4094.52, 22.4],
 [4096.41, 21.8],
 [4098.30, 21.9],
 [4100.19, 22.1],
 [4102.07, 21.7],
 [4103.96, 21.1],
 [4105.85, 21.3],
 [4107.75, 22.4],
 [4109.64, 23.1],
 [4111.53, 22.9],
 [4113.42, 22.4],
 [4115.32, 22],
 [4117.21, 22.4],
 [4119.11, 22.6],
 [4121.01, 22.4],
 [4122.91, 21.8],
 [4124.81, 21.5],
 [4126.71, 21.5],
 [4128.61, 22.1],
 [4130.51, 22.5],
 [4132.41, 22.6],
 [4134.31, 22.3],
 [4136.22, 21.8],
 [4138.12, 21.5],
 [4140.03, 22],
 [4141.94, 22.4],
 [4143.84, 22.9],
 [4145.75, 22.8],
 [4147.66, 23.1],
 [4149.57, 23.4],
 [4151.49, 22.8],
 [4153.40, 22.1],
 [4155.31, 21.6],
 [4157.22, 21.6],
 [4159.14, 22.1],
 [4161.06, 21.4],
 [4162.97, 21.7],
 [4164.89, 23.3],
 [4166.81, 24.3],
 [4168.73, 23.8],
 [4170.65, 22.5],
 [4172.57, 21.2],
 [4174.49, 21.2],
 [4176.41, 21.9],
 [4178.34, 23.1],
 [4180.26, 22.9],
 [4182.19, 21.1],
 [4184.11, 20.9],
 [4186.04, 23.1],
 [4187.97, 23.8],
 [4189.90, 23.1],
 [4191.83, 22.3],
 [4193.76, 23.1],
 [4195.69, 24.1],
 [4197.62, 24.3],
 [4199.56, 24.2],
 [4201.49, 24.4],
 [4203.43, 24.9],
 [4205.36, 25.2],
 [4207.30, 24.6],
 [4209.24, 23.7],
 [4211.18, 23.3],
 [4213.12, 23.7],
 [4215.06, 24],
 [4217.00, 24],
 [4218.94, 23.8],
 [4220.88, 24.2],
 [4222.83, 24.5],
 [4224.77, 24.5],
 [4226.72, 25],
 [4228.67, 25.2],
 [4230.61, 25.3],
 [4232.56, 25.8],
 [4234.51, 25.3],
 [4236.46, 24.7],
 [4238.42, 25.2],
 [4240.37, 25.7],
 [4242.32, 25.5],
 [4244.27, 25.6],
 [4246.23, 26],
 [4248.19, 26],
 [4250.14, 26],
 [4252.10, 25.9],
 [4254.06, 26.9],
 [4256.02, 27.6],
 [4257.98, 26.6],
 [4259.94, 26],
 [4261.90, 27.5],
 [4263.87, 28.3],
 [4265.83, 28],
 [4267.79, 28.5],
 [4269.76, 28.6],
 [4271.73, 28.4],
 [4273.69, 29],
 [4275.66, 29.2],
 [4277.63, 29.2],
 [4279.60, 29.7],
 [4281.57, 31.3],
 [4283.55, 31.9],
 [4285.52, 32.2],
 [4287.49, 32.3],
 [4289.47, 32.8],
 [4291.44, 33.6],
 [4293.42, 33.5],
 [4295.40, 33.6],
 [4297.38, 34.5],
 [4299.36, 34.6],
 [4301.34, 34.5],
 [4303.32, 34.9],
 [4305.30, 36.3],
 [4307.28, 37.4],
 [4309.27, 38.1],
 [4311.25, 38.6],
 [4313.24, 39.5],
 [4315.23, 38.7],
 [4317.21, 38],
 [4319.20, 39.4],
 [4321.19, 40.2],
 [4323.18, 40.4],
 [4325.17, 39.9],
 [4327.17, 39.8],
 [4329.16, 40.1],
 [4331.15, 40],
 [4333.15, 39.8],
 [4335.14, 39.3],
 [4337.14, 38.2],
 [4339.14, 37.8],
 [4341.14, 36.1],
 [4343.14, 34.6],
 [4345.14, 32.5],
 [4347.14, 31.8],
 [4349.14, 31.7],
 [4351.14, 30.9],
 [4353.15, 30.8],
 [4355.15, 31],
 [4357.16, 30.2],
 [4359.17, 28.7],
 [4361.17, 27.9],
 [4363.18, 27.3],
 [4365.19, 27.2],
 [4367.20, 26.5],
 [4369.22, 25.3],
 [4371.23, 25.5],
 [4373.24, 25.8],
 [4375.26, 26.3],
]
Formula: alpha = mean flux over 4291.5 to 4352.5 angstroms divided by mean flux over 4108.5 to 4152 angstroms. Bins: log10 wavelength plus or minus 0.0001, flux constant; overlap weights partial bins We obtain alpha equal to 1.6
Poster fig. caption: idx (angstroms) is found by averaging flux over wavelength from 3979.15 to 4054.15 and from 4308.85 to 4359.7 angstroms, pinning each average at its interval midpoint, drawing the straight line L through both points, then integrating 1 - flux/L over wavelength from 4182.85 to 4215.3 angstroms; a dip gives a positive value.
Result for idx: 7.3 angstroms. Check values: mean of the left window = 22.5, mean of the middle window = 23.7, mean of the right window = 36.4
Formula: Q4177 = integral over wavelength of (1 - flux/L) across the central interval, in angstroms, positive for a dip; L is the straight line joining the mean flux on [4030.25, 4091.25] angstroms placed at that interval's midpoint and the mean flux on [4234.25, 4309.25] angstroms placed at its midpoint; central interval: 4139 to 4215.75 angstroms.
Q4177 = 9.7 angstroms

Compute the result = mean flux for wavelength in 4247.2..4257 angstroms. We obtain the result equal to 26.5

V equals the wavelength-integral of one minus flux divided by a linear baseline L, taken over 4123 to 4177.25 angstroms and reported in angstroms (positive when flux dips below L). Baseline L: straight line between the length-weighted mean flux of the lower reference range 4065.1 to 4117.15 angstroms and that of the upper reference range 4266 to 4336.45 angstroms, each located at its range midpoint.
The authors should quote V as 7.7 angstroms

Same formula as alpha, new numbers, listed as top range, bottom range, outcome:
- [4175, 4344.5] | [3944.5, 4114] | 1.27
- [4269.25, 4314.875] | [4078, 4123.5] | 1.49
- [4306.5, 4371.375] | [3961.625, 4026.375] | 1.46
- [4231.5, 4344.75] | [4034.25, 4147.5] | 1.47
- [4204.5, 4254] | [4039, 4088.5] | 1.13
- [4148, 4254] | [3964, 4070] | 1.04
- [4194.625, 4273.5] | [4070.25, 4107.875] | 1.14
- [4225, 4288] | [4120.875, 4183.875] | 1.23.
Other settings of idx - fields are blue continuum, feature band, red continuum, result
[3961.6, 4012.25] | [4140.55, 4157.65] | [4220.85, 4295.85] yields 2.6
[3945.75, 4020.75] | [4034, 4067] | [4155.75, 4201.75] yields 3.5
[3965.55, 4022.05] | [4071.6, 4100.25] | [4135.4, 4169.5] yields 0.5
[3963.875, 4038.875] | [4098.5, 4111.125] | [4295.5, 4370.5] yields 2.3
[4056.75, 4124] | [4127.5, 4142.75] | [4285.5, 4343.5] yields 1.9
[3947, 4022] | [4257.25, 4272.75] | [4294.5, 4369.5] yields 2.5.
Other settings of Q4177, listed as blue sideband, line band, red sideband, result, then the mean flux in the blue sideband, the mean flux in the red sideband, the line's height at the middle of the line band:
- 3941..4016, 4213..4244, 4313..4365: 7.2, 25.3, 35.4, 32.3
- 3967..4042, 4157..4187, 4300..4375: 6.8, 23.2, 34.4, 28.8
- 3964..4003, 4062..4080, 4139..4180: 0.9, 24.8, 22.4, 23.7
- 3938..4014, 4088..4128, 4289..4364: 9.7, 25.6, 35.5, 29.3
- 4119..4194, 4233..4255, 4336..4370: 0.5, 22.3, 31.1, 26.3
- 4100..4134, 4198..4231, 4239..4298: 2.7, 22.1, 28.9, 26.5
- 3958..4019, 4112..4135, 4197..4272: 2.6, 24.4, 25.5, 25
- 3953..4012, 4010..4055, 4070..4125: 5.3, 25.2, 22.4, 24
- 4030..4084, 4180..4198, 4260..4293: 2.7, 21.9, 30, 26.8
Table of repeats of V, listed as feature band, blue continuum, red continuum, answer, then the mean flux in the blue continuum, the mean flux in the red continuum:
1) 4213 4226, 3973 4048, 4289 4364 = 2.9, 22.9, 35.5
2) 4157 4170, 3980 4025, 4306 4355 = 3.2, 23.3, 37.1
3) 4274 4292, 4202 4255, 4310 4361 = -0.3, 25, 36.2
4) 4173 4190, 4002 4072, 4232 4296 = 2.4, 21.7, 28.4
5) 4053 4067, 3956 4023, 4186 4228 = 1.5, 24.3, 24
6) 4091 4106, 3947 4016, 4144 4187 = 0.9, 25.1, 22.4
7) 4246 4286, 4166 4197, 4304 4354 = 3.6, 22.7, 37.2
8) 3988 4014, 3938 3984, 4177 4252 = 2.3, 26.5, 24.3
